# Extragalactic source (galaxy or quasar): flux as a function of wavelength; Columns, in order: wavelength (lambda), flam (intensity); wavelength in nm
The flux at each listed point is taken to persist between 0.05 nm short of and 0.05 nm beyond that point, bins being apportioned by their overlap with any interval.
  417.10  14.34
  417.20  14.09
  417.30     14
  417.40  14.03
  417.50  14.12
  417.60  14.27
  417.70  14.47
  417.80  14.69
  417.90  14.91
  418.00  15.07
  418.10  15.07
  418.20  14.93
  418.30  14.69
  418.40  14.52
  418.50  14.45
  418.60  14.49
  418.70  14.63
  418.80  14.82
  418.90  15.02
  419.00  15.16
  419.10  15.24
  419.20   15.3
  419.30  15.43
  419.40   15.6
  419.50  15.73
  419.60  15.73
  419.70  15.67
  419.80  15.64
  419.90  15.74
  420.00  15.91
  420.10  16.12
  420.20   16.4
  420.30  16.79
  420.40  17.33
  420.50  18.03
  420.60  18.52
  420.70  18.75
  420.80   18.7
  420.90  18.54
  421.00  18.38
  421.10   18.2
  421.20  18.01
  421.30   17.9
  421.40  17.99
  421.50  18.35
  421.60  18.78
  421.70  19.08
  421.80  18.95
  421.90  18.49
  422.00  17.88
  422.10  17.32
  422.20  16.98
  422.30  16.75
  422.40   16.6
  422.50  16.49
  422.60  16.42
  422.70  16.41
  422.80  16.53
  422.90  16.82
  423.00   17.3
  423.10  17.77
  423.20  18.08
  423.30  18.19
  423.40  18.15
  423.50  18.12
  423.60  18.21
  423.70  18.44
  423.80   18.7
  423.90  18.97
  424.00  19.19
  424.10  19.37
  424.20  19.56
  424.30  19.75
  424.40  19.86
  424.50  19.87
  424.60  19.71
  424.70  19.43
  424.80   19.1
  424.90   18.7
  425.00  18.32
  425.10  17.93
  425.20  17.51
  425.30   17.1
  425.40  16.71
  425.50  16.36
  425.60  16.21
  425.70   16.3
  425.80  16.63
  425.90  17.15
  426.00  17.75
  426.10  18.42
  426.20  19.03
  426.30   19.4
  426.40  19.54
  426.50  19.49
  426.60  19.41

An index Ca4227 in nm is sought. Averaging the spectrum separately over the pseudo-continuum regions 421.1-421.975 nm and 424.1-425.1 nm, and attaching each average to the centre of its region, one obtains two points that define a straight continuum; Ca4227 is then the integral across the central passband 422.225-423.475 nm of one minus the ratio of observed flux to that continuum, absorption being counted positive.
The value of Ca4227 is 0.110 nm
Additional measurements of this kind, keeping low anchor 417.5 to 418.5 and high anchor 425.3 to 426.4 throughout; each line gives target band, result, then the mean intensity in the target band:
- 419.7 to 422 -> -0.29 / 17.7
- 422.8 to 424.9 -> -0.24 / 18.7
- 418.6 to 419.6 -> -0.01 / 15.2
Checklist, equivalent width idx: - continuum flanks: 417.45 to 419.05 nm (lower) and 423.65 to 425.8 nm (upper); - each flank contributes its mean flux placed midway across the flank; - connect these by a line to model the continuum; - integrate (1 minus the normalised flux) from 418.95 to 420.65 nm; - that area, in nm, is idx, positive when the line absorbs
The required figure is -0.06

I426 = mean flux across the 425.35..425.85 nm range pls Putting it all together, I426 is 16.4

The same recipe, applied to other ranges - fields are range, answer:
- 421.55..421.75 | 18.9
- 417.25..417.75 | 14.2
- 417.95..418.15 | 15.1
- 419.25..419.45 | 15.5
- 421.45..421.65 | 18.6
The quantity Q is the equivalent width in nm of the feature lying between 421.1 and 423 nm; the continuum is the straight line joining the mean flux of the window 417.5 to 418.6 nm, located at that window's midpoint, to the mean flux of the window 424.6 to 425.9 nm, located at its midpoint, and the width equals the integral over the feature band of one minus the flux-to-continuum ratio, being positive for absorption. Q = -0.15 nm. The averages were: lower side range 14.7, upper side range 17.6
